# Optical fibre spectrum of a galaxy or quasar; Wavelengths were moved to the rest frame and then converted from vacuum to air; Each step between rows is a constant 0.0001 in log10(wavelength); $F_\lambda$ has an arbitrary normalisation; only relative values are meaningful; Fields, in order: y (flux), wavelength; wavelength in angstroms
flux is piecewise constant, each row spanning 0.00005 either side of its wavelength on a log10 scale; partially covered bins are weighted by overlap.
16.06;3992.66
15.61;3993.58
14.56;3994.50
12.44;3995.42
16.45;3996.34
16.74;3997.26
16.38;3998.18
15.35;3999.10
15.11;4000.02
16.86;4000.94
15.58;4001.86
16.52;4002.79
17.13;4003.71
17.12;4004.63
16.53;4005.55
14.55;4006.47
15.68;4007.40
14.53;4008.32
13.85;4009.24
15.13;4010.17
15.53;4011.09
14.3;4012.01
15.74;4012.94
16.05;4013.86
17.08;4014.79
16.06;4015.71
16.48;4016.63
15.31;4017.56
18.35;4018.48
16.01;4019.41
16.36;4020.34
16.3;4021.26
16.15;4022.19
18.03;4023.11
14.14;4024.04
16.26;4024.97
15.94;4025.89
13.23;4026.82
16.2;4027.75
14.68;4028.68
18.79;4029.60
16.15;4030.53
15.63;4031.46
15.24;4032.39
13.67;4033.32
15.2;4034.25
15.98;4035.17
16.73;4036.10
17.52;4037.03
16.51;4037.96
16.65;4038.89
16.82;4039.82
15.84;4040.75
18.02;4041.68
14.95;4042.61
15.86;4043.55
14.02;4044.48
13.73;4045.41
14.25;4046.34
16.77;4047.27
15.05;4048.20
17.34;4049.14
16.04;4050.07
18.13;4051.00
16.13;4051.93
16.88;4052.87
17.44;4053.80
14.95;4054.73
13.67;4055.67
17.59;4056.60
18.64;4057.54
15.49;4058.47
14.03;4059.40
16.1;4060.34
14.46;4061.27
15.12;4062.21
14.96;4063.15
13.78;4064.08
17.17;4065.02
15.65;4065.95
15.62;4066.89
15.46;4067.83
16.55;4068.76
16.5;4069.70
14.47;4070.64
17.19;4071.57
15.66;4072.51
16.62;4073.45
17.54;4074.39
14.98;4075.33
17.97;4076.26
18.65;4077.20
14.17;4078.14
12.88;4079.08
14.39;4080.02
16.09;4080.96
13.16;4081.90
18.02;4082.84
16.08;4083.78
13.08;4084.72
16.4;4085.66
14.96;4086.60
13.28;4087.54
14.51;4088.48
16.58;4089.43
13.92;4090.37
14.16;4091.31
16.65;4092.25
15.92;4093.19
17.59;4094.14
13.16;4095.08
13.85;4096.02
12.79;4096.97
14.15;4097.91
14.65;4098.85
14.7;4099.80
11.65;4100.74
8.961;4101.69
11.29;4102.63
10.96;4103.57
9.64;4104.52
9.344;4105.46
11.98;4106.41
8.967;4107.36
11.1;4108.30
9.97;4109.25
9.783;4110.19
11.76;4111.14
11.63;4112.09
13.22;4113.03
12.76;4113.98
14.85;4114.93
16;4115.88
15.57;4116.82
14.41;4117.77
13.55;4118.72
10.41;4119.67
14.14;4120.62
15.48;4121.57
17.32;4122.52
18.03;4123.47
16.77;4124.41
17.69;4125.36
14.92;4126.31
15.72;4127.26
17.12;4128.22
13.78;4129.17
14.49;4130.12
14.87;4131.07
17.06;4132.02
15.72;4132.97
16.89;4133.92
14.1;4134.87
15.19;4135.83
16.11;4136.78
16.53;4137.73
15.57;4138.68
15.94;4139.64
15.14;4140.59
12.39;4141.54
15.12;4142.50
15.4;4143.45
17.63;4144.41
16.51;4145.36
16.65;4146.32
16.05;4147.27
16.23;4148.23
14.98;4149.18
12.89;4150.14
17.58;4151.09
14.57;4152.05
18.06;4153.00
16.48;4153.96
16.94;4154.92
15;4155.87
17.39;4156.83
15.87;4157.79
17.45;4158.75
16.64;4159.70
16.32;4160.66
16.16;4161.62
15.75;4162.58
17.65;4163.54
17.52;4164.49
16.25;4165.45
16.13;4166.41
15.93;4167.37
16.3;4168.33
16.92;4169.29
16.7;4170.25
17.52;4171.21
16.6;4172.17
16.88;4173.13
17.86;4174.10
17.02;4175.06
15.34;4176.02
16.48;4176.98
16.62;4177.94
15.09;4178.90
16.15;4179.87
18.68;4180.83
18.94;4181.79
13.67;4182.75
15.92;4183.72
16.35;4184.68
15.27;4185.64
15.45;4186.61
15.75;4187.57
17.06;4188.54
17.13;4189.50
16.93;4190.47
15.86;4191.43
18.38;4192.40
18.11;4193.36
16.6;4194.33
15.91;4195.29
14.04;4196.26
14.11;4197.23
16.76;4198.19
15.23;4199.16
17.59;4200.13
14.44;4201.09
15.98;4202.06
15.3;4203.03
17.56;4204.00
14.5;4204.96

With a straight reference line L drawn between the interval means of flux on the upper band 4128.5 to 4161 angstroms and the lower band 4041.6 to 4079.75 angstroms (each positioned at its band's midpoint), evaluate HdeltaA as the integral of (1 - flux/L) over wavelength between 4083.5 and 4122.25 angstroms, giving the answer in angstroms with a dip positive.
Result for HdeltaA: 6.3 angstroms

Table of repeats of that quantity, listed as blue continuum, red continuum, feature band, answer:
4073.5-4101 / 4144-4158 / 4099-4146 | 4.96 angstroms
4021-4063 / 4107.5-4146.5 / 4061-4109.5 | 3.01 angstroms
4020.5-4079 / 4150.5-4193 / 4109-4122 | 2.49 angstroms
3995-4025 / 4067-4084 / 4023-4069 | 0.15 angstroms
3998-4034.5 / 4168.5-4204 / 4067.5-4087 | 0.32 angstroms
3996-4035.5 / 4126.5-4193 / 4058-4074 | 0.39 angstroms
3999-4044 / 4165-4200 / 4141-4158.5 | 0.44 angstroms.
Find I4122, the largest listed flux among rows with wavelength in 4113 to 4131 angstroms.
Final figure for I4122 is 18.03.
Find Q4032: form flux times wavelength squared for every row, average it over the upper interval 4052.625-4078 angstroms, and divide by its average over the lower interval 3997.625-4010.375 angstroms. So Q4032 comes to 1.05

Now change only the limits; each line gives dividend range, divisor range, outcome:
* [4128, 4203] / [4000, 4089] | 1.08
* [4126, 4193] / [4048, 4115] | 1.16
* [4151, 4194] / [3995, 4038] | 1.13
